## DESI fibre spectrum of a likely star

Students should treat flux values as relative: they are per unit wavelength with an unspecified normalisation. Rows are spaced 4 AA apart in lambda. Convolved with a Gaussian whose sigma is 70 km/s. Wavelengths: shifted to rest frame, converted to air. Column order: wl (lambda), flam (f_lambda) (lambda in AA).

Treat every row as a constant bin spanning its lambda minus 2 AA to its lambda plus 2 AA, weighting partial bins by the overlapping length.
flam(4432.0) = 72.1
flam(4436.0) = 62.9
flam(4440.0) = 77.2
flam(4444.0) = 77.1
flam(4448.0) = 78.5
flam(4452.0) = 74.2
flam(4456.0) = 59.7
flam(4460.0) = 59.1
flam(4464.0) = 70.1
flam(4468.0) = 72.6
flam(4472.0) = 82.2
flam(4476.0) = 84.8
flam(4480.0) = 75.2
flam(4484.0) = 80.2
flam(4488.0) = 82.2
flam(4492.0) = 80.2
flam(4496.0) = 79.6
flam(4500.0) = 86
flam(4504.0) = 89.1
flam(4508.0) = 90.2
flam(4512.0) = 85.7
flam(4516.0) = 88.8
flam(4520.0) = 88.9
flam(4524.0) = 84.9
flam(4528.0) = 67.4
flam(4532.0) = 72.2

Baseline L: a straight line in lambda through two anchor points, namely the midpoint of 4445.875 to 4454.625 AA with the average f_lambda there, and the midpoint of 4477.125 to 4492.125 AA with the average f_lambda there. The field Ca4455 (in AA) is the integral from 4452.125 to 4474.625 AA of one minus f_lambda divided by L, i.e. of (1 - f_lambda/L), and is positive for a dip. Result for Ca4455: 2.1 AA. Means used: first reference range 75.2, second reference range 79.7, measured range 69.6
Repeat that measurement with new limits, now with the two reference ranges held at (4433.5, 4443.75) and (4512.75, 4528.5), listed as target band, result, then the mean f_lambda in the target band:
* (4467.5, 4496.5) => -0.7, 80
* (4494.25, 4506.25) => -0.6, 85.1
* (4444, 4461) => 0.9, 69.5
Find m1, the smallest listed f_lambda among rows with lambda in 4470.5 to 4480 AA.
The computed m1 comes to 75.2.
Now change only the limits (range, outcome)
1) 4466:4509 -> 72.6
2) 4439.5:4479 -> 59.1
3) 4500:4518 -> 85.7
